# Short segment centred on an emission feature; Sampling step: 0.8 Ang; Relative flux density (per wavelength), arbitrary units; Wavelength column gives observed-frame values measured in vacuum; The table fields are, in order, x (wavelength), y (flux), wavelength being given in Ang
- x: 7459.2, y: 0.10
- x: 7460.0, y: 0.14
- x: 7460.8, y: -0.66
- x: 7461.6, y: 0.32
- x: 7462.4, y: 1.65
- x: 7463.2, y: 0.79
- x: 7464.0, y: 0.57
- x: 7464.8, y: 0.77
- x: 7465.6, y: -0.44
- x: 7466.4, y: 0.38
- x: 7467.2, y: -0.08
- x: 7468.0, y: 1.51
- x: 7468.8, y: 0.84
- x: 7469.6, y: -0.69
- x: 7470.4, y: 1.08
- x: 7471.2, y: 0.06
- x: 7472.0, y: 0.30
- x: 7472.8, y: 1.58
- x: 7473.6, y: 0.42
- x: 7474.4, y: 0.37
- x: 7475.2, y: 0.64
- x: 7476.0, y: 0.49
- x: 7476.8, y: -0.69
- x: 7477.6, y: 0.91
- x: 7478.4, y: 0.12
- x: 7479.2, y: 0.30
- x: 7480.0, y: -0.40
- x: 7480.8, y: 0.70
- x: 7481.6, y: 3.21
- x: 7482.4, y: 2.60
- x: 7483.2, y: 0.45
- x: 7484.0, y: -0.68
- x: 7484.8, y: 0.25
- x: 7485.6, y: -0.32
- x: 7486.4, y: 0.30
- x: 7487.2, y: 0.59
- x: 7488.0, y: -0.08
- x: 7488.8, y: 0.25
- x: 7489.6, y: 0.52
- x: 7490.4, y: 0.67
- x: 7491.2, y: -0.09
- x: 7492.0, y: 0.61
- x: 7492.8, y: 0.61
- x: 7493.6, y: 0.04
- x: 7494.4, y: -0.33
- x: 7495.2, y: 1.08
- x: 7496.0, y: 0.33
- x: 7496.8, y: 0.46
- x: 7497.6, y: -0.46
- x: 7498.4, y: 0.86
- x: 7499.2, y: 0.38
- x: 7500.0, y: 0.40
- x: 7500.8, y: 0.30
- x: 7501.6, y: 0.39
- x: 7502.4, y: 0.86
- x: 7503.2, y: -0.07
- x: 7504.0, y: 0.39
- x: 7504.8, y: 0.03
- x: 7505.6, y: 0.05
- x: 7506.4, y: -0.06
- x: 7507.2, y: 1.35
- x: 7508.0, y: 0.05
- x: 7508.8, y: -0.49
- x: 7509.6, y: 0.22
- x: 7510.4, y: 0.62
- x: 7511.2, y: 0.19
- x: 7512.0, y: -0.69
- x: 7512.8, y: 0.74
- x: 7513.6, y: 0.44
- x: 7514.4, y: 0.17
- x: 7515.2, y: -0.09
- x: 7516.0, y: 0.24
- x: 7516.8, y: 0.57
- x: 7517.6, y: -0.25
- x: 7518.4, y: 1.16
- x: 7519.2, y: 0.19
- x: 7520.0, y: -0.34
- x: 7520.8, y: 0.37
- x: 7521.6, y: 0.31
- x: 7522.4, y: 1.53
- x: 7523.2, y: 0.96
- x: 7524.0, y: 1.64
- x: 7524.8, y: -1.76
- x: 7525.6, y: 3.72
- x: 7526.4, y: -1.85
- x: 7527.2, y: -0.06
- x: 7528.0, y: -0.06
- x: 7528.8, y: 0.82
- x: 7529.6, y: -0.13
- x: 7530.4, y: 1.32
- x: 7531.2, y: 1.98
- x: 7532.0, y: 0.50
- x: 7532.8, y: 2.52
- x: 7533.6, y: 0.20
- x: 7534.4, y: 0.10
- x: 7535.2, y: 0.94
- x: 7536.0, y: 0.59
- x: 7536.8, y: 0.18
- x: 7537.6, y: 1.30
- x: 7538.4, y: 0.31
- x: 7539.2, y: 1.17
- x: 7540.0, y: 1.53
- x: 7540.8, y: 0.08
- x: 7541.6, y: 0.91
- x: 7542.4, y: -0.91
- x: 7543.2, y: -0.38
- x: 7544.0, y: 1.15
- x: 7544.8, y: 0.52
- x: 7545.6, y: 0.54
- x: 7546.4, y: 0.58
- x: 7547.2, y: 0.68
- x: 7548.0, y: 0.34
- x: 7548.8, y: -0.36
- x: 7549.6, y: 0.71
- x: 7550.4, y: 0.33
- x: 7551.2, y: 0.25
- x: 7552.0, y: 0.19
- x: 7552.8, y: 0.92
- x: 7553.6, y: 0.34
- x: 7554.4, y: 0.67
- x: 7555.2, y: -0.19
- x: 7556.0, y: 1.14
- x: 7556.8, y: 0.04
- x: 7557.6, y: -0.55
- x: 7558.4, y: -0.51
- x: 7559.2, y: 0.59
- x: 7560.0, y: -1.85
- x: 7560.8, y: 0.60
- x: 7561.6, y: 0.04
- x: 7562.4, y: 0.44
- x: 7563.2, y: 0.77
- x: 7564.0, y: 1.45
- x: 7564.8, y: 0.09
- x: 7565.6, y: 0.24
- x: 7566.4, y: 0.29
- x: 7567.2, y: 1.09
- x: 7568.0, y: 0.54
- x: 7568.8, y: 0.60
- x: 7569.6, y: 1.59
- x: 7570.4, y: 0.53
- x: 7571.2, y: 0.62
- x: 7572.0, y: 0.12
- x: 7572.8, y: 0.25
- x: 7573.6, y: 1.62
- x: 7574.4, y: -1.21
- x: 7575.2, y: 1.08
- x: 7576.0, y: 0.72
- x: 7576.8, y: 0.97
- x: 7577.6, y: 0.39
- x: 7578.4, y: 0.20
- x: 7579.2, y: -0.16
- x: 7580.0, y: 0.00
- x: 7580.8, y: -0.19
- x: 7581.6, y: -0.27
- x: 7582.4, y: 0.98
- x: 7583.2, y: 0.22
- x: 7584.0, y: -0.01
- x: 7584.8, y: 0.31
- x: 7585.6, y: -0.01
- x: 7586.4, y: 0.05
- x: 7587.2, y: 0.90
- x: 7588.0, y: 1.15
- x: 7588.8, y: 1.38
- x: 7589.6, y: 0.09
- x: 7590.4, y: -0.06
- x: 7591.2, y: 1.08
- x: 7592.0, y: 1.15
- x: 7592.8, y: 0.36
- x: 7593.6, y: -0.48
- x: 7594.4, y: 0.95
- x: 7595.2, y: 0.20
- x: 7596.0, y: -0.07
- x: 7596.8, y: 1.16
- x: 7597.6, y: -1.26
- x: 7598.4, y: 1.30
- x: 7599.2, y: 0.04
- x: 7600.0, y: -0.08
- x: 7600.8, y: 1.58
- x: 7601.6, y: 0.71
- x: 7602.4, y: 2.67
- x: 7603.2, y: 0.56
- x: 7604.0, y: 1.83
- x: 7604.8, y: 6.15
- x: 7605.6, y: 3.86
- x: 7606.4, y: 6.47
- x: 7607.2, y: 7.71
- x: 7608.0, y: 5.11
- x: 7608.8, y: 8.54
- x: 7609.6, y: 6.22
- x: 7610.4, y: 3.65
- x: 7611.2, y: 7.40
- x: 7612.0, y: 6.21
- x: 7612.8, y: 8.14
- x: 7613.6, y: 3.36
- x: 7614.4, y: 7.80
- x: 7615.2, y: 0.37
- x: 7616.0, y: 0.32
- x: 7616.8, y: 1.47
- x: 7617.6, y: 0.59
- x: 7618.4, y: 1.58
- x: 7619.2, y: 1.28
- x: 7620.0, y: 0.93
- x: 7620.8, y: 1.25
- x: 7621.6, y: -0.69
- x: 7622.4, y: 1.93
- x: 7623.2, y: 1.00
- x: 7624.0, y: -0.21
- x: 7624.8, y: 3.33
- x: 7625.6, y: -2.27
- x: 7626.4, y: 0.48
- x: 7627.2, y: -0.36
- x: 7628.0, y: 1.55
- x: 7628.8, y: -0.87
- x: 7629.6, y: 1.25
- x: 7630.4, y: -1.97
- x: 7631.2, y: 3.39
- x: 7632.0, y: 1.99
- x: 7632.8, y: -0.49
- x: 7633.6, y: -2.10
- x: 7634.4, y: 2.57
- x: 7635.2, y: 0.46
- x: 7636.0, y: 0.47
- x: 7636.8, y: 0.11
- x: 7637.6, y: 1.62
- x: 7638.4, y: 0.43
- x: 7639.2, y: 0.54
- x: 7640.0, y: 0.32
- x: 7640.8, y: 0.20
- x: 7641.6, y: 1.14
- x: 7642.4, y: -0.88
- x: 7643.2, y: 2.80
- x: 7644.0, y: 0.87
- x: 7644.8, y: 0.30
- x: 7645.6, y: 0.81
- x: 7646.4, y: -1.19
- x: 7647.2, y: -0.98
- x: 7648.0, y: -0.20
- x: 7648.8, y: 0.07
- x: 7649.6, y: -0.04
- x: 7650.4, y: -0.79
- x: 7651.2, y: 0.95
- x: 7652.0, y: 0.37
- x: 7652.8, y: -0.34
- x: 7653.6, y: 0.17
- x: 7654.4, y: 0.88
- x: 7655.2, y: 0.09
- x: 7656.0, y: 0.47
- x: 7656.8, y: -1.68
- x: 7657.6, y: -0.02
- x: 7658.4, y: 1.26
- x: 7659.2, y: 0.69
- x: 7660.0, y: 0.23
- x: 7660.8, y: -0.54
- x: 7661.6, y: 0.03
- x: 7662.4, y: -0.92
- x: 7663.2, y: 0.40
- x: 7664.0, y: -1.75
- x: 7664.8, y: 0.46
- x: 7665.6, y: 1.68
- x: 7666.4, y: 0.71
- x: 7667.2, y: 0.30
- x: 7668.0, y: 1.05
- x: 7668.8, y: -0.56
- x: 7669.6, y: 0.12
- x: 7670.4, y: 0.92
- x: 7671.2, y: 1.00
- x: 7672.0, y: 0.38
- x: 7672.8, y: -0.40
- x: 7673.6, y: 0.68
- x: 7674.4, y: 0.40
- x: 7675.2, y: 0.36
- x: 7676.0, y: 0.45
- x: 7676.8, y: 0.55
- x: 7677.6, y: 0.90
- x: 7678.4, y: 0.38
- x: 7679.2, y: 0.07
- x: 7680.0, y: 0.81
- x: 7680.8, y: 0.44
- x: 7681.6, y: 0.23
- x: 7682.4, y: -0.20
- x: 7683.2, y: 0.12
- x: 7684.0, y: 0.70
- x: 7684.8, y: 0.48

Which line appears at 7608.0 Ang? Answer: [O II] 3727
